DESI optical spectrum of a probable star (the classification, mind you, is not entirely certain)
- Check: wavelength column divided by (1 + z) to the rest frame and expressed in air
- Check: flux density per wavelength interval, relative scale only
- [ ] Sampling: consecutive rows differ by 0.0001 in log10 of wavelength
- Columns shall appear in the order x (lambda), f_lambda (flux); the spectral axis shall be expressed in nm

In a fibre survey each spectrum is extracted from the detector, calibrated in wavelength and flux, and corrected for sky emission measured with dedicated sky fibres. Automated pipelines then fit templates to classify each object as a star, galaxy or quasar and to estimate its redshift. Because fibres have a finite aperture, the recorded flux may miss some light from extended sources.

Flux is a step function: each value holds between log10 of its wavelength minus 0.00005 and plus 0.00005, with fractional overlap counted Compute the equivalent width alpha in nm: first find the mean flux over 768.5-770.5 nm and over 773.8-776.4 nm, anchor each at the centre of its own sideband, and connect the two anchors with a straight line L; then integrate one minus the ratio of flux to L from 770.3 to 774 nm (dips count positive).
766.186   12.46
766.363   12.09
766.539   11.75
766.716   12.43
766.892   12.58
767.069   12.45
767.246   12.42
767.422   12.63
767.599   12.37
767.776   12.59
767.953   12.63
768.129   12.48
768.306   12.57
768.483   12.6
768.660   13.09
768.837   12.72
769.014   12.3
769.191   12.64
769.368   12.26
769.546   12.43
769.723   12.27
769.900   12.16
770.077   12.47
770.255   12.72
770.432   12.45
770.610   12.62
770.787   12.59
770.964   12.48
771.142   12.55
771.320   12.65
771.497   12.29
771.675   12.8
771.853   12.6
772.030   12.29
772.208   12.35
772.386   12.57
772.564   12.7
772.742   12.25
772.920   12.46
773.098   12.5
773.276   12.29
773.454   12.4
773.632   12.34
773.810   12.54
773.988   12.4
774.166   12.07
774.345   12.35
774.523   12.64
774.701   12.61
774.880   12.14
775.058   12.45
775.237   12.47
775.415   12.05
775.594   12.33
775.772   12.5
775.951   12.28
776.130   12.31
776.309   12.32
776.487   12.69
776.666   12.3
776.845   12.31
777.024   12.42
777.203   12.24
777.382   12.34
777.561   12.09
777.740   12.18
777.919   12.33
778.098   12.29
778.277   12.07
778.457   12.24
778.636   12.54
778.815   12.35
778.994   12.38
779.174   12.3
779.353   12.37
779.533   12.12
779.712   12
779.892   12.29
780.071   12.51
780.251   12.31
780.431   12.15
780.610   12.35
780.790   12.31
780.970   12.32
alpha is -0.015 nm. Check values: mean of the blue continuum 12.5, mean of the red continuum 12.4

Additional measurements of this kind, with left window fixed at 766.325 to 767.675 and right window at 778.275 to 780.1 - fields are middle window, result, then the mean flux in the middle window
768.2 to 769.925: -0.02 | 12.5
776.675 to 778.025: 0.00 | 12.3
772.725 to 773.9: -0.01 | 12.4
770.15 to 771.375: -0.02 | 12.6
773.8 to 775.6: -0.01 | 12.4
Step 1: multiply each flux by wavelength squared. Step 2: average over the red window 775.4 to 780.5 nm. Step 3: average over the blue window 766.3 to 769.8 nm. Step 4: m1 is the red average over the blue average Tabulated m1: 1.01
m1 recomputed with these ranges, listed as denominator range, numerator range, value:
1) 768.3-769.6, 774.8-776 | 1.00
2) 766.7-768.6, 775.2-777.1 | 1.01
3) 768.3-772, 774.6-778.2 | 1.00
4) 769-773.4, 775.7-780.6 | 1.00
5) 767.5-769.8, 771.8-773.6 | 1.00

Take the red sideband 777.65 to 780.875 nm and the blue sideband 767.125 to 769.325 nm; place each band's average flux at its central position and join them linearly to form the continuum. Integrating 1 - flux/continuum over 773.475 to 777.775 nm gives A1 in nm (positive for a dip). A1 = 0.01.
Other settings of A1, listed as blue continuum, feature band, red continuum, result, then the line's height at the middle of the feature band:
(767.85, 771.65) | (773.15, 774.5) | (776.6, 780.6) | 0.006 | 12.4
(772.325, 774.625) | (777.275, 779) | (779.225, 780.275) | 0.005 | 12.3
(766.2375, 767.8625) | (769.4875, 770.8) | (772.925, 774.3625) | -0.010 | 12.4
